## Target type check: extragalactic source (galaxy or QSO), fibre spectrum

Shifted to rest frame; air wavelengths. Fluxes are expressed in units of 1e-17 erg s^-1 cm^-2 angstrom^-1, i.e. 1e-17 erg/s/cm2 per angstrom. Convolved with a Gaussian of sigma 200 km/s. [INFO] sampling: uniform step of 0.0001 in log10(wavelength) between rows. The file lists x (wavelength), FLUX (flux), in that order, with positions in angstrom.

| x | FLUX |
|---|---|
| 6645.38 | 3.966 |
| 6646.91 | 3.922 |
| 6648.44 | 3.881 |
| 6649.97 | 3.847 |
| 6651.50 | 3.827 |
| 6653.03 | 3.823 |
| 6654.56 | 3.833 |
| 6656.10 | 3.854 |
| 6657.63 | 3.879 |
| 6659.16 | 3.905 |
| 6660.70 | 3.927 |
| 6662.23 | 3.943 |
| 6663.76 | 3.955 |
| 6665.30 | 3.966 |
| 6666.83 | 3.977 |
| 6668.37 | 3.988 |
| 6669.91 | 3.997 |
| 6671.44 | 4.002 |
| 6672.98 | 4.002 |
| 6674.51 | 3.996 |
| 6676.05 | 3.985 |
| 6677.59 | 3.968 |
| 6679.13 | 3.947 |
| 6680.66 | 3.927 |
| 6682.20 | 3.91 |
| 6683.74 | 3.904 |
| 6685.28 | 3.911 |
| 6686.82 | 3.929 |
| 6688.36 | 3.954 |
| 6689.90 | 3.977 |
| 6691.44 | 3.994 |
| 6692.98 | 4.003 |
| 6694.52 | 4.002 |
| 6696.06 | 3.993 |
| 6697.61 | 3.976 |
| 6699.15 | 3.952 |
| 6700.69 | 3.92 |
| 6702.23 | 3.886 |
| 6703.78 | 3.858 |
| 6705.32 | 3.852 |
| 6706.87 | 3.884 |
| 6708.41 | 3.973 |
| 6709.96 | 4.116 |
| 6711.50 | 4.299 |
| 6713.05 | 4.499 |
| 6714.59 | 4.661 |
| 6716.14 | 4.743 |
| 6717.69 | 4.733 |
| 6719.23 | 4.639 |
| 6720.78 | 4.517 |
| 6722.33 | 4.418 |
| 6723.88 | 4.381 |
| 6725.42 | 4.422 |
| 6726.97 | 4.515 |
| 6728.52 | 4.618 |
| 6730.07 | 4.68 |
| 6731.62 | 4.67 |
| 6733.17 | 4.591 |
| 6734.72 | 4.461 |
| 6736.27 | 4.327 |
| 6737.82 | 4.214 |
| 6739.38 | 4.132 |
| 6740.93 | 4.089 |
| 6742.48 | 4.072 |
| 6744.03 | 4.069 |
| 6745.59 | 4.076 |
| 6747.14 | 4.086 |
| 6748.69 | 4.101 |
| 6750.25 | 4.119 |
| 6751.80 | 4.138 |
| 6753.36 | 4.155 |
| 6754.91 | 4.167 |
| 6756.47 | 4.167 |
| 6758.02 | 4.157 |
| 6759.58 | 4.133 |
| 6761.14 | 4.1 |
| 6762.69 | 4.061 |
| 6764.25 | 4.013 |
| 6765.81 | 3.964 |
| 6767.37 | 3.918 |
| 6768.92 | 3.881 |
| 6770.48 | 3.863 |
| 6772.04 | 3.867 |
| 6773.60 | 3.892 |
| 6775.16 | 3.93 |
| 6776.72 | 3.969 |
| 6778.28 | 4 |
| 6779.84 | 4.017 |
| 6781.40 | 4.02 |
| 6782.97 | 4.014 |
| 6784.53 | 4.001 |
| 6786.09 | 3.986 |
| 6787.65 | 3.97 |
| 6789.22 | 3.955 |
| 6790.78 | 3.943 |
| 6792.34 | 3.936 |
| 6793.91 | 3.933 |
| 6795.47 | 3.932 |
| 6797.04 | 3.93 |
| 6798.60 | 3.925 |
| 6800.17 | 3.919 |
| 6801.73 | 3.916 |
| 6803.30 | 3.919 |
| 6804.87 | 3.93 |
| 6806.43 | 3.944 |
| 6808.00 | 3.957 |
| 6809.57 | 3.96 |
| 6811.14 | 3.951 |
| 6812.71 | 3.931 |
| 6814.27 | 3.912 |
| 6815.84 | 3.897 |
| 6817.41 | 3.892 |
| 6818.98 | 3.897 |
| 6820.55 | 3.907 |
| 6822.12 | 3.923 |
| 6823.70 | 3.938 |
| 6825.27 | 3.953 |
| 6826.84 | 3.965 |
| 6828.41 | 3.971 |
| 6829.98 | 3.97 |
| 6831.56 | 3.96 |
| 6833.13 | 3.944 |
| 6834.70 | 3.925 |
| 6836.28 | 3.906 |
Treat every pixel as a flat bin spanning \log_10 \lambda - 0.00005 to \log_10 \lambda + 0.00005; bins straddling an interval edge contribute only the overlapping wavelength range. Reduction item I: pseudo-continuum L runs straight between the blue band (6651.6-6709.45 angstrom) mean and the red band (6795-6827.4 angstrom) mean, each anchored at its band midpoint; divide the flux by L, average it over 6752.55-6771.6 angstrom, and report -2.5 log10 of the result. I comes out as -0.031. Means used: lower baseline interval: 3.94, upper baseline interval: 3.93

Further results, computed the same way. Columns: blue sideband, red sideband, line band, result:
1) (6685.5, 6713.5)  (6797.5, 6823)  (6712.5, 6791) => -0.06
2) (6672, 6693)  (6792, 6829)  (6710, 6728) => -0.15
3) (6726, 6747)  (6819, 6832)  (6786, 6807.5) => 0.04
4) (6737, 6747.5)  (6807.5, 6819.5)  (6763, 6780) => 0.03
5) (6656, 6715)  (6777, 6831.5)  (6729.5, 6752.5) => -0.07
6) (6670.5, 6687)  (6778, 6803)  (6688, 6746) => -0.08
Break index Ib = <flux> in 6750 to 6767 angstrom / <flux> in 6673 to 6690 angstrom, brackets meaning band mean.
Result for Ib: 1.04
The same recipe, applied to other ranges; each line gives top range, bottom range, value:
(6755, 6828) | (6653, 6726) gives 0.97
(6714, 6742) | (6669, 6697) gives 1.13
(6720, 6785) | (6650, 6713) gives 1.05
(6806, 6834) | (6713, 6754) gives 0.90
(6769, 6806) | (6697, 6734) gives 0.91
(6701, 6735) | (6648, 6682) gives 1.11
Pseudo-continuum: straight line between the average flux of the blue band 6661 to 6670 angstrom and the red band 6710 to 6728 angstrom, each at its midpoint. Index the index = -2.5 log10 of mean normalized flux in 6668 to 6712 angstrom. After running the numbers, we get 0.07 mag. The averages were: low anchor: 3.97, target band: 3.97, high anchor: 4.52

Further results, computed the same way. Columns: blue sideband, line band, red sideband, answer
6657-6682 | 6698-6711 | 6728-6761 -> 0.04 mag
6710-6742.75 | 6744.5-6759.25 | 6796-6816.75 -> 0.04 mag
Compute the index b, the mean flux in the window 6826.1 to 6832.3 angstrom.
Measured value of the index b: 3.96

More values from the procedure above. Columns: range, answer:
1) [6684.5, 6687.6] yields 3.92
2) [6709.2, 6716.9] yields 4.47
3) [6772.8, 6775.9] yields 3.91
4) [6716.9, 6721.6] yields 4.63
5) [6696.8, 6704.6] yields 3.92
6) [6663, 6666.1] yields 3.96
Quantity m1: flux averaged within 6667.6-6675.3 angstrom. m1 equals 4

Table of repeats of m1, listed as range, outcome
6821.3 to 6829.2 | 3.95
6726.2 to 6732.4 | 4.62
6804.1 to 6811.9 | 3.95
